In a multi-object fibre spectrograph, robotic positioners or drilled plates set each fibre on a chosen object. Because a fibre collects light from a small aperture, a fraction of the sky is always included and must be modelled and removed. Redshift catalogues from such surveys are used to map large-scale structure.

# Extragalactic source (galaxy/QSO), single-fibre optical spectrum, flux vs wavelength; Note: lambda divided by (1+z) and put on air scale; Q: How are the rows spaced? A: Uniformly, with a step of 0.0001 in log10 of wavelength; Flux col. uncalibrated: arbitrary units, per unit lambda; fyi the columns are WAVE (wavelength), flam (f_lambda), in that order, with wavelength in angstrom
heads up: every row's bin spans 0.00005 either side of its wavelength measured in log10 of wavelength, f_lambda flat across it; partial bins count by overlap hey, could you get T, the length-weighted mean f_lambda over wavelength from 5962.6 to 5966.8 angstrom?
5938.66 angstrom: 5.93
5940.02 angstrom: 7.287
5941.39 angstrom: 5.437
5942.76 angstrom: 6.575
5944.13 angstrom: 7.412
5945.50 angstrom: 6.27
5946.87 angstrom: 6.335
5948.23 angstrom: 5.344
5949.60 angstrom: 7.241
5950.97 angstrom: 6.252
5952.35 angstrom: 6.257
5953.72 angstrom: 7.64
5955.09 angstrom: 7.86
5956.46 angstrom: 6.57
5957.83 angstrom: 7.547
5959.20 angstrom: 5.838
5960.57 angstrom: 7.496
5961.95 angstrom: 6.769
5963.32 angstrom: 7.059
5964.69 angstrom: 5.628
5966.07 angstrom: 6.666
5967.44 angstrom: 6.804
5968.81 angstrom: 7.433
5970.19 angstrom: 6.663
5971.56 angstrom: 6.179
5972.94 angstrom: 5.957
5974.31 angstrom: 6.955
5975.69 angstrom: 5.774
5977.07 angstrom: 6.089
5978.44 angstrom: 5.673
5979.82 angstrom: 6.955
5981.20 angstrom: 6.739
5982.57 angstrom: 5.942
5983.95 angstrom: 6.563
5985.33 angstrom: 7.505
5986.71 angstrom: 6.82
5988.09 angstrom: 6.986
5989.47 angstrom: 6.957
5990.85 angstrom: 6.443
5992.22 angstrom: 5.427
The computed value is 6.46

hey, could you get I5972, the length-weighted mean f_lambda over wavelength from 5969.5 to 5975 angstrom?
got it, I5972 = 6.44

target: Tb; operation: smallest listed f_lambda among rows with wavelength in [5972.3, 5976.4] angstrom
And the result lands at 5.774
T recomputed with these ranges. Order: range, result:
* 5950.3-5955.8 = 6.99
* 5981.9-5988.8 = 6.76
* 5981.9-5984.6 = 6.24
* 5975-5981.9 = 6.25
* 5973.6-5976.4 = 6.35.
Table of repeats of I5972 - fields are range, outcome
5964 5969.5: 6.64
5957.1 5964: 6.94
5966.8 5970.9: 6.97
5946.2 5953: 6.29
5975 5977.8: 5.93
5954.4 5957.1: 7.23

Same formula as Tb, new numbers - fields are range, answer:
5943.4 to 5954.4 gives 5.344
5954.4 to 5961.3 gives 5.838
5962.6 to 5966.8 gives 5.628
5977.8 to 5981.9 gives 5.673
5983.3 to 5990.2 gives 6.563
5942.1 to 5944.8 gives 6.575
